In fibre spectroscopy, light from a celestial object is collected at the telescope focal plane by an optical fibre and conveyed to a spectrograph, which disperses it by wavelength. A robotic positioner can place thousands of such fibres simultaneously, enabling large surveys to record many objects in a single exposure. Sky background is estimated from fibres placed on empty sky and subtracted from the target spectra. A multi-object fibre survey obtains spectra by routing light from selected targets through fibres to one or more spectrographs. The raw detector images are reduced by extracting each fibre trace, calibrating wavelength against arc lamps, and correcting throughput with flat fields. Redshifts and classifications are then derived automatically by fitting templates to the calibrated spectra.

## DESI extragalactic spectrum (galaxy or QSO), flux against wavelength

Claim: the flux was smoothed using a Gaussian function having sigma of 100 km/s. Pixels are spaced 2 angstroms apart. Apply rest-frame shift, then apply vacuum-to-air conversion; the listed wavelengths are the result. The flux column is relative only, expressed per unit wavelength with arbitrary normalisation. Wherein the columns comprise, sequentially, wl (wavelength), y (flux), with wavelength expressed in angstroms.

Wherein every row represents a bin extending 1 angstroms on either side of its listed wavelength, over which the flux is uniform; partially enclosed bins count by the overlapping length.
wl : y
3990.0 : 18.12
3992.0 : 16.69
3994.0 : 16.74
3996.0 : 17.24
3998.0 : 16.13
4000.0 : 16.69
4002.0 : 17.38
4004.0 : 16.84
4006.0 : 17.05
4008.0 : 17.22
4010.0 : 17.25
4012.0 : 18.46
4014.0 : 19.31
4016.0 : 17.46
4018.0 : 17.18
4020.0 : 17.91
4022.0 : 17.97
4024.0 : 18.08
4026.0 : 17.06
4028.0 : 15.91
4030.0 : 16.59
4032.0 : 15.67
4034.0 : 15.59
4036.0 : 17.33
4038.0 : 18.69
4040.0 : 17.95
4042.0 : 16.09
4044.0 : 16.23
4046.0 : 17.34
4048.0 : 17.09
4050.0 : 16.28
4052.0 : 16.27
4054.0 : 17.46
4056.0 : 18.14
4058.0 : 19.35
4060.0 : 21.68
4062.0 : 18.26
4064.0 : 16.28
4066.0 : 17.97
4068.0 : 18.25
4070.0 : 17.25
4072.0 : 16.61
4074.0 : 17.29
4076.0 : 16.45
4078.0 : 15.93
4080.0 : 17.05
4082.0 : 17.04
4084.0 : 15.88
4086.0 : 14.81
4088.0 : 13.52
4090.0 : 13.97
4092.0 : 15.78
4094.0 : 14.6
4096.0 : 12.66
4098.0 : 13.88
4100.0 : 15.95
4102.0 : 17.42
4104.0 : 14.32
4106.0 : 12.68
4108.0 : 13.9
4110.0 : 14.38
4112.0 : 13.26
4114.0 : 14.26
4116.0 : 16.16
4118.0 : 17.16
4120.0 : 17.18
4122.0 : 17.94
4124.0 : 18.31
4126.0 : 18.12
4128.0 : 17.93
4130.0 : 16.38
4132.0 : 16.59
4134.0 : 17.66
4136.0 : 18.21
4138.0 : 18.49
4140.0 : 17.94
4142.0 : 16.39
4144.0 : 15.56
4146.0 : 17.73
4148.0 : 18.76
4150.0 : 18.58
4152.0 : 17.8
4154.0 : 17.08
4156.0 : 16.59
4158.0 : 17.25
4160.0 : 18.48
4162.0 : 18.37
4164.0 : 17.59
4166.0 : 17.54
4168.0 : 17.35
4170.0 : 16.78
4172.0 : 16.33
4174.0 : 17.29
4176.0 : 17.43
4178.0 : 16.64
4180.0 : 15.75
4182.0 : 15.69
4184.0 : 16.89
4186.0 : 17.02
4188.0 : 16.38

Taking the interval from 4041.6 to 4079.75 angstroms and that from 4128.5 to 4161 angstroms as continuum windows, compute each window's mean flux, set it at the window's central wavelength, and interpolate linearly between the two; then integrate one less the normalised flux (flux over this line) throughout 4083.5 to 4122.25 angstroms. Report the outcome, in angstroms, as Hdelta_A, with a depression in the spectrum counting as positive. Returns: 5.6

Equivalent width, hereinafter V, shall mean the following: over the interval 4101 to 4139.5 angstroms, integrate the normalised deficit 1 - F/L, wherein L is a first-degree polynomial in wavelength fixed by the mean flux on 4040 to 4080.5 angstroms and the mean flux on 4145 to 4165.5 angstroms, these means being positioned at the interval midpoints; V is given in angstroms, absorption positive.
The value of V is 2.8 angstroms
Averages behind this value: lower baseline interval 17.4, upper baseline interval 17.8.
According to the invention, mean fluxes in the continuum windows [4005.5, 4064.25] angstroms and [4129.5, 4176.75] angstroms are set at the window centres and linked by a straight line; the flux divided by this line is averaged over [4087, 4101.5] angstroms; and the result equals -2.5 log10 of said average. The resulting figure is 0.205 mag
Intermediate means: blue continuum 17.5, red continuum 17.4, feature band 14.4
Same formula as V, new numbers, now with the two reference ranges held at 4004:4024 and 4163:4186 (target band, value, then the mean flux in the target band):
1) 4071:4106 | 3.9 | 15.4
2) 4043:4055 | 0.5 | 16.8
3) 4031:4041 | 0.3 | 17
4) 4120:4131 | -0.4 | 17.7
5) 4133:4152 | -0.8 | 17.7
